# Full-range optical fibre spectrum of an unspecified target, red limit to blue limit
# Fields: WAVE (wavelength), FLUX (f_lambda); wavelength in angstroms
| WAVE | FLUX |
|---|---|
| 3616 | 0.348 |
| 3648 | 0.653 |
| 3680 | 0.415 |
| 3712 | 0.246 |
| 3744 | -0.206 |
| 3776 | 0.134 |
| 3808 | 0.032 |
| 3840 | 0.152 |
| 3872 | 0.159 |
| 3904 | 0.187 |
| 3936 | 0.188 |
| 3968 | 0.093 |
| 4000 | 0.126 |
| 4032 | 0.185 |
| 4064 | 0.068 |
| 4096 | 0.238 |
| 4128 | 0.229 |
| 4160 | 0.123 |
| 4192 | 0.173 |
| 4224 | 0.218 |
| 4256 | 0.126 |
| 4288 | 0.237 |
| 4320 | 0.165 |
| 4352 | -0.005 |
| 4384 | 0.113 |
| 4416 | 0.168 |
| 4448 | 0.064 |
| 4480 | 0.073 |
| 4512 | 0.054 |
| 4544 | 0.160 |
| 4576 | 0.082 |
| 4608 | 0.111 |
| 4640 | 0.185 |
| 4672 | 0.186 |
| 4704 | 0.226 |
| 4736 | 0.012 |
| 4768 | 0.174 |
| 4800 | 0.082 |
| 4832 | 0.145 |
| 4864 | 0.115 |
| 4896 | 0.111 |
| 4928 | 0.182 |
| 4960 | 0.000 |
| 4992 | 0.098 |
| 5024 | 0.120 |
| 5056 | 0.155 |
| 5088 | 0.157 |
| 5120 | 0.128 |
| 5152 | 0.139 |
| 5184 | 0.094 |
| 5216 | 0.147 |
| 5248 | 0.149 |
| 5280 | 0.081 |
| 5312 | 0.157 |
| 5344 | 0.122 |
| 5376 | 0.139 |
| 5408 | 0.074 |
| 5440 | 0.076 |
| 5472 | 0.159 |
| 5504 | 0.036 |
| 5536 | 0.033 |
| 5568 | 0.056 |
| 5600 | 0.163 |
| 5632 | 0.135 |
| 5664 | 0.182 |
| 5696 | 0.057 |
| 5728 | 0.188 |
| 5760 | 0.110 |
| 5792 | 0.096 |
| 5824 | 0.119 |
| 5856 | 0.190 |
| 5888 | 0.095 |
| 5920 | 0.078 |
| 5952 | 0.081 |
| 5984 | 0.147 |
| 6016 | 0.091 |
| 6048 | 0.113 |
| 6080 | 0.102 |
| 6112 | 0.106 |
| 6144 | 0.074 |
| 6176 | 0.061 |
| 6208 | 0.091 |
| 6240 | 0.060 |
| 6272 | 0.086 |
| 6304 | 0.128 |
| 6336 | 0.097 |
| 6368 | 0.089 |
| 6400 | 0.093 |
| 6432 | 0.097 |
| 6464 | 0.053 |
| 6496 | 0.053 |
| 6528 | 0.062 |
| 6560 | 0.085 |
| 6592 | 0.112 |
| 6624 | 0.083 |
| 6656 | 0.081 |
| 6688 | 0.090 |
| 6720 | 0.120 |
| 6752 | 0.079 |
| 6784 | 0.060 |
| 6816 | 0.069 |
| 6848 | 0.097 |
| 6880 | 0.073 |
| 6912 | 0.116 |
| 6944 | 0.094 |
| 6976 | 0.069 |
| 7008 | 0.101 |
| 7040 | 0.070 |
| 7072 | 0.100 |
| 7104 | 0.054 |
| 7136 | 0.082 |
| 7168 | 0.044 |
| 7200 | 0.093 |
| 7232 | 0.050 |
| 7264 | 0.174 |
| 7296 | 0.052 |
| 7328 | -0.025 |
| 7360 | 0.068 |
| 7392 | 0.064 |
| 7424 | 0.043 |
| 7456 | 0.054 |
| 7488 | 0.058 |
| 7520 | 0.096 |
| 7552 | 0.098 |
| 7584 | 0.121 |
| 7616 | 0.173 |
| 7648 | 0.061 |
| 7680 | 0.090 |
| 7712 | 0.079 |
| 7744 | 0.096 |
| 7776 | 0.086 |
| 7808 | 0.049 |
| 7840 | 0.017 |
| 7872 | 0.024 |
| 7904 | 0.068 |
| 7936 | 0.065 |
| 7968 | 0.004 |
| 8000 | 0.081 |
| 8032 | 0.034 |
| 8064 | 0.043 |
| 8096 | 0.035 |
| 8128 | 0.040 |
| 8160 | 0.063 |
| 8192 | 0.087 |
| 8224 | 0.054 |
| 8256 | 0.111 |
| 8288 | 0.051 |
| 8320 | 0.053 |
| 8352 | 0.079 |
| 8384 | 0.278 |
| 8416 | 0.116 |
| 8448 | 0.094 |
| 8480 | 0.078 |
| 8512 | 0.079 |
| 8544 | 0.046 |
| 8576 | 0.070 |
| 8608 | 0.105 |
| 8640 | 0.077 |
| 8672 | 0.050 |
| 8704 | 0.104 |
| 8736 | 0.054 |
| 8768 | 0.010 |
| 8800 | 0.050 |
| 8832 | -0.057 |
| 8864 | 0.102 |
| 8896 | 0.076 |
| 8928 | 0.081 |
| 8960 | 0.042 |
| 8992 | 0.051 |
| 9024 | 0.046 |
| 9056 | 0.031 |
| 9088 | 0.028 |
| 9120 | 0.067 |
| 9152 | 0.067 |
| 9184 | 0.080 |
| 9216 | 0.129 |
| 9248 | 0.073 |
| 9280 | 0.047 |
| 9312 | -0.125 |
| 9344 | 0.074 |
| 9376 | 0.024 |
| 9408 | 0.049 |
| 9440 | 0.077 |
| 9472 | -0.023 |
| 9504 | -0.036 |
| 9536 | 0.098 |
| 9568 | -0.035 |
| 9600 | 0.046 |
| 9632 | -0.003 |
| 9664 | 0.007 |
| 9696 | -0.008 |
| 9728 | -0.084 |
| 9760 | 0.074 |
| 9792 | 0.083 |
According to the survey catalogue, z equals 1.25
